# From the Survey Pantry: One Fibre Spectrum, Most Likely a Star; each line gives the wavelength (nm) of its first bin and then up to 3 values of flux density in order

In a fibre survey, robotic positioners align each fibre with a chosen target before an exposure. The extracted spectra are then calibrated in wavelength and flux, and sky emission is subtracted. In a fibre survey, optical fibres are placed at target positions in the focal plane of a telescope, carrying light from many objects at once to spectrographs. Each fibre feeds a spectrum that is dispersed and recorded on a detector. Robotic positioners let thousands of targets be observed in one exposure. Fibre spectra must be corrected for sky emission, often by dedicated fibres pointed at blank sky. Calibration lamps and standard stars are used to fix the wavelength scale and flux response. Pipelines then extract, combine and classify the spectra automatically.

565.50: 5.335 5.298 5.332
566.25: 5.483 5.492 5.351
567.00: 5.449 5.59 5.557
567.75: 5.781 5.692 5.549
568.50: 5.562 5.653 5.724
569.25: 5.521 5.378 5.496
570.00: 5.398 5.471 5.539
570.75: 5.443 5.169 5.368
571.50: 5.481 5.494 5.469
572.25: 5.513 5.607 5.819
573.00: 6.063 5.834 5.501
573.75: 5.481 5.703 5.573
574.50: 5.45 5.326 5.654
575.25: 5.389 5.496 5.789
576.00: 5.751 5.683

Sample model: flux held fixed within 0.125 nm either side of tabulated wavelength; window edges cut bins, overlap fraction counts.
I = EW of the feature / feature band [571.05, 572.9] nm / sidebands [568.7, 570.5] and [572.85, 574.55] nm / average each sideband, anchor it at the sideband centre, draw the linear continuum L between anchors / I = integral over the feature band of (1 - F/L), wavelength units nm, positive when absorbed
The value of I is 0.03 nm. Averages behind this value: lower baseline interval 5.52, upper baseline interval 5.67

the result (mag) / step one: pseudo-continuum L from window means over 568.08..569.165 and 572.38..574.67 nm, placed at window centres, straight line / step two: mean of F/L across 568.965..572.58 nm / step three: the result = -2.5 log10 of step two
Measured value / 0.03 mag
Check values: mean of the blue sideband 5.62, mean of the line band 5.46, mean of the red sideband 5.66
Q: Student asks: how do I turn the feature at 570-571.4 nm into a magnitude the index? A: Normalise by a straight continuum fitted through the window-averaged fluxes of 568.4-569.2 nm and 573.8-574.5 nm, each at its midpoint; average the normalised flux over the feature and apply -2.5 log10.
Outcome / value 0.04 mag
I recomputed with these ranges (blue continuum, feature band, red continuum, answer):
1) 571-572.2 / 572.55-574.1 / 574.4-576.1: -0.07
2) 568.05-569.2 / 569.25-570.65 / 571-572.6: 0.02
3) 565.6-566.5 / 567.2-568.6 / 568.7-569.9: -0.04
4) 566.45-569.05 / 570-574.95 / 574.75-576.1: 0.04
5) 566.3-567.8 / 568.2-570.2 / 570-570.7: -0.01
